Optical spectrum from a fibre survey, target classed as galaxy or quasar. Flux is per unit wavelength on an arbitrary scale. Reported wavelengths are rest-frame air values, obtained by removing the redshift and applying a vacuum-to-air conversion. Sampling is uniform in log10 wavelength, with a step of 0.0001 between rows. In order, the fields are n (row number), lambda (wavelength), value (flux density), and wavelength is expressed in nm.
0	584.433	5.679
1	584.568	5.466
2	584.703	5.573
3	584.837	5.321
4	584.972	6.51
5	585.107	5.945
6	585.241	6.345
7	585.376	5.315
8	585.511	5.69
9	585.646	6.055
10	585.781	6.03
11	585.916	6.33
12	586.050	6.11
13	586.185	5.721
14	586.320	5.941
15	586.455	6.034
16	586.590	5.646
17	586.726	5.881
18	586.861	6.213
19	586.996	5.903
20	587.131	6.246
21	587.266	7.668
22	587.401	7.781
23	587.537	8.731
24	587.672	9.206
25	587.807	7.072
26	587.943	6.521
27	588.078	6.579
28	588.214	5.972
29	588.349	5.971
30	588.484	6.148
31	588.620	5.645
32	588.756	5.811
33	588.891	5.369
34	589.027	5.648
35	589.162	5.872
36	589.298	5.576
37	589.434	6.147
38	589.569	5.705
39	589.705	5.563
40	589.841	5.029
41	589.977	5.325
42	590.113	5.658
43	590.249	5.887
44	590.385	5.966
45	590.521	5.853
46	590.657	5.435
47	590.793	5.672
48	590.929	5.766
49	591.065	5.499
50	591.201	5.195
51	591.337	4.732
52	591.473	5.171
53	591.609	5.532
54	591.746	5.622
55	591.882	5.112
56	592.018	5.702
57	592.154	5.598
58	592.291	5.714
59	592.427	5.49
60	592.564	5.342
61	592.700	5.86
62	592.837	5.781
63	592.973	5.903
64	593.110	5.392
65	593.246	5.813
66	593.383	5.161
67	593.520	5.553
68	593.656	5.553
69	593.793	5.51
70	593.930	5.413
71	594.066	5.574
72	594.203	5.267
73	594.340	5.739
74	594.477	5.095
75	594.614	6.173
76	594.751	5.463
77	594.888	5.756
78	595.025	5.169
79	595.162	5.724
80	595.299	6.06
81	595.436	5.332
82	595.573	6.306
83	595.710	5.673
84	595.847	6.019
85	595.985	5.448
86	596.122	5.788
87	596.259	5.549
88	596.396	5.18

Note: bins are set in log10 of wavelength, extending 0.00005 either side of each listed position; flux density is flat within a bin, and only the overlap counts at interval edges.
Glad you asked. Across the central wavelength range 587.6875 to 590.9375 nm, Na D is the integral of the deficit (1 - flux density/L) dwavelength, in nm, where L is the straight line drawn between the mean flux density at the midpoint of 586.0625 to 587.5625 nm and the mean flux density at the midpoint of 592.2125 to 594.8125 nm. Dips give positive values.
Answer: 0.12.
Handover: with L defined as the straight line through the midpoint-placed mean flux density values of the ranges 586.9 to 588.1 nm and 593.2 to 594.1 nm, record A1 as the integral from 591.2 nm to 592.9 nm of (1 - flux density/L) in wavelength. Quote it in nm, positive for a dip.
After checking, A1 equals 0.14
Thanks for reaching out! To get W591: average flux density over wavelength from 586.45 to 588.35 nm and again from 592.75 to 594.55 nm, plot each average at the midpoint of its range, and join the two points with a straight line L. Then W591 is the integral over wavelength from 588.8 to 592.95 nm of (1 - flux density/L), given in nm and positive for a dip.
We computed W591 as 0.36 nm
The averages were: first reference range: 6.81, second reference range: 5.52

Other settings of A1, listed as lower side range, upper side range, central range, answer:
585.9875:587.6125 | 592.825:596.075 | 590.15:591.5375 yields 0.119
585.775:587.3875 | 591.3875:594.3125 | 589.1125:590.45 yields 0.043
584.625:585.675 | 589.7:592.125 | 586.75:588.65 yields -0.387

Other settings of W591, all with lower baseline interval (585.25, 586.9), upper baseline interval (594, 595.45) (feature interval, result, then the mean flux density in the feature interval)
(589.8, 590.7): 0.02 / 5.61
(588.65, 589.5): 0.01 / 5.73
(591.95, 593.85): 0.02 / 5.6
